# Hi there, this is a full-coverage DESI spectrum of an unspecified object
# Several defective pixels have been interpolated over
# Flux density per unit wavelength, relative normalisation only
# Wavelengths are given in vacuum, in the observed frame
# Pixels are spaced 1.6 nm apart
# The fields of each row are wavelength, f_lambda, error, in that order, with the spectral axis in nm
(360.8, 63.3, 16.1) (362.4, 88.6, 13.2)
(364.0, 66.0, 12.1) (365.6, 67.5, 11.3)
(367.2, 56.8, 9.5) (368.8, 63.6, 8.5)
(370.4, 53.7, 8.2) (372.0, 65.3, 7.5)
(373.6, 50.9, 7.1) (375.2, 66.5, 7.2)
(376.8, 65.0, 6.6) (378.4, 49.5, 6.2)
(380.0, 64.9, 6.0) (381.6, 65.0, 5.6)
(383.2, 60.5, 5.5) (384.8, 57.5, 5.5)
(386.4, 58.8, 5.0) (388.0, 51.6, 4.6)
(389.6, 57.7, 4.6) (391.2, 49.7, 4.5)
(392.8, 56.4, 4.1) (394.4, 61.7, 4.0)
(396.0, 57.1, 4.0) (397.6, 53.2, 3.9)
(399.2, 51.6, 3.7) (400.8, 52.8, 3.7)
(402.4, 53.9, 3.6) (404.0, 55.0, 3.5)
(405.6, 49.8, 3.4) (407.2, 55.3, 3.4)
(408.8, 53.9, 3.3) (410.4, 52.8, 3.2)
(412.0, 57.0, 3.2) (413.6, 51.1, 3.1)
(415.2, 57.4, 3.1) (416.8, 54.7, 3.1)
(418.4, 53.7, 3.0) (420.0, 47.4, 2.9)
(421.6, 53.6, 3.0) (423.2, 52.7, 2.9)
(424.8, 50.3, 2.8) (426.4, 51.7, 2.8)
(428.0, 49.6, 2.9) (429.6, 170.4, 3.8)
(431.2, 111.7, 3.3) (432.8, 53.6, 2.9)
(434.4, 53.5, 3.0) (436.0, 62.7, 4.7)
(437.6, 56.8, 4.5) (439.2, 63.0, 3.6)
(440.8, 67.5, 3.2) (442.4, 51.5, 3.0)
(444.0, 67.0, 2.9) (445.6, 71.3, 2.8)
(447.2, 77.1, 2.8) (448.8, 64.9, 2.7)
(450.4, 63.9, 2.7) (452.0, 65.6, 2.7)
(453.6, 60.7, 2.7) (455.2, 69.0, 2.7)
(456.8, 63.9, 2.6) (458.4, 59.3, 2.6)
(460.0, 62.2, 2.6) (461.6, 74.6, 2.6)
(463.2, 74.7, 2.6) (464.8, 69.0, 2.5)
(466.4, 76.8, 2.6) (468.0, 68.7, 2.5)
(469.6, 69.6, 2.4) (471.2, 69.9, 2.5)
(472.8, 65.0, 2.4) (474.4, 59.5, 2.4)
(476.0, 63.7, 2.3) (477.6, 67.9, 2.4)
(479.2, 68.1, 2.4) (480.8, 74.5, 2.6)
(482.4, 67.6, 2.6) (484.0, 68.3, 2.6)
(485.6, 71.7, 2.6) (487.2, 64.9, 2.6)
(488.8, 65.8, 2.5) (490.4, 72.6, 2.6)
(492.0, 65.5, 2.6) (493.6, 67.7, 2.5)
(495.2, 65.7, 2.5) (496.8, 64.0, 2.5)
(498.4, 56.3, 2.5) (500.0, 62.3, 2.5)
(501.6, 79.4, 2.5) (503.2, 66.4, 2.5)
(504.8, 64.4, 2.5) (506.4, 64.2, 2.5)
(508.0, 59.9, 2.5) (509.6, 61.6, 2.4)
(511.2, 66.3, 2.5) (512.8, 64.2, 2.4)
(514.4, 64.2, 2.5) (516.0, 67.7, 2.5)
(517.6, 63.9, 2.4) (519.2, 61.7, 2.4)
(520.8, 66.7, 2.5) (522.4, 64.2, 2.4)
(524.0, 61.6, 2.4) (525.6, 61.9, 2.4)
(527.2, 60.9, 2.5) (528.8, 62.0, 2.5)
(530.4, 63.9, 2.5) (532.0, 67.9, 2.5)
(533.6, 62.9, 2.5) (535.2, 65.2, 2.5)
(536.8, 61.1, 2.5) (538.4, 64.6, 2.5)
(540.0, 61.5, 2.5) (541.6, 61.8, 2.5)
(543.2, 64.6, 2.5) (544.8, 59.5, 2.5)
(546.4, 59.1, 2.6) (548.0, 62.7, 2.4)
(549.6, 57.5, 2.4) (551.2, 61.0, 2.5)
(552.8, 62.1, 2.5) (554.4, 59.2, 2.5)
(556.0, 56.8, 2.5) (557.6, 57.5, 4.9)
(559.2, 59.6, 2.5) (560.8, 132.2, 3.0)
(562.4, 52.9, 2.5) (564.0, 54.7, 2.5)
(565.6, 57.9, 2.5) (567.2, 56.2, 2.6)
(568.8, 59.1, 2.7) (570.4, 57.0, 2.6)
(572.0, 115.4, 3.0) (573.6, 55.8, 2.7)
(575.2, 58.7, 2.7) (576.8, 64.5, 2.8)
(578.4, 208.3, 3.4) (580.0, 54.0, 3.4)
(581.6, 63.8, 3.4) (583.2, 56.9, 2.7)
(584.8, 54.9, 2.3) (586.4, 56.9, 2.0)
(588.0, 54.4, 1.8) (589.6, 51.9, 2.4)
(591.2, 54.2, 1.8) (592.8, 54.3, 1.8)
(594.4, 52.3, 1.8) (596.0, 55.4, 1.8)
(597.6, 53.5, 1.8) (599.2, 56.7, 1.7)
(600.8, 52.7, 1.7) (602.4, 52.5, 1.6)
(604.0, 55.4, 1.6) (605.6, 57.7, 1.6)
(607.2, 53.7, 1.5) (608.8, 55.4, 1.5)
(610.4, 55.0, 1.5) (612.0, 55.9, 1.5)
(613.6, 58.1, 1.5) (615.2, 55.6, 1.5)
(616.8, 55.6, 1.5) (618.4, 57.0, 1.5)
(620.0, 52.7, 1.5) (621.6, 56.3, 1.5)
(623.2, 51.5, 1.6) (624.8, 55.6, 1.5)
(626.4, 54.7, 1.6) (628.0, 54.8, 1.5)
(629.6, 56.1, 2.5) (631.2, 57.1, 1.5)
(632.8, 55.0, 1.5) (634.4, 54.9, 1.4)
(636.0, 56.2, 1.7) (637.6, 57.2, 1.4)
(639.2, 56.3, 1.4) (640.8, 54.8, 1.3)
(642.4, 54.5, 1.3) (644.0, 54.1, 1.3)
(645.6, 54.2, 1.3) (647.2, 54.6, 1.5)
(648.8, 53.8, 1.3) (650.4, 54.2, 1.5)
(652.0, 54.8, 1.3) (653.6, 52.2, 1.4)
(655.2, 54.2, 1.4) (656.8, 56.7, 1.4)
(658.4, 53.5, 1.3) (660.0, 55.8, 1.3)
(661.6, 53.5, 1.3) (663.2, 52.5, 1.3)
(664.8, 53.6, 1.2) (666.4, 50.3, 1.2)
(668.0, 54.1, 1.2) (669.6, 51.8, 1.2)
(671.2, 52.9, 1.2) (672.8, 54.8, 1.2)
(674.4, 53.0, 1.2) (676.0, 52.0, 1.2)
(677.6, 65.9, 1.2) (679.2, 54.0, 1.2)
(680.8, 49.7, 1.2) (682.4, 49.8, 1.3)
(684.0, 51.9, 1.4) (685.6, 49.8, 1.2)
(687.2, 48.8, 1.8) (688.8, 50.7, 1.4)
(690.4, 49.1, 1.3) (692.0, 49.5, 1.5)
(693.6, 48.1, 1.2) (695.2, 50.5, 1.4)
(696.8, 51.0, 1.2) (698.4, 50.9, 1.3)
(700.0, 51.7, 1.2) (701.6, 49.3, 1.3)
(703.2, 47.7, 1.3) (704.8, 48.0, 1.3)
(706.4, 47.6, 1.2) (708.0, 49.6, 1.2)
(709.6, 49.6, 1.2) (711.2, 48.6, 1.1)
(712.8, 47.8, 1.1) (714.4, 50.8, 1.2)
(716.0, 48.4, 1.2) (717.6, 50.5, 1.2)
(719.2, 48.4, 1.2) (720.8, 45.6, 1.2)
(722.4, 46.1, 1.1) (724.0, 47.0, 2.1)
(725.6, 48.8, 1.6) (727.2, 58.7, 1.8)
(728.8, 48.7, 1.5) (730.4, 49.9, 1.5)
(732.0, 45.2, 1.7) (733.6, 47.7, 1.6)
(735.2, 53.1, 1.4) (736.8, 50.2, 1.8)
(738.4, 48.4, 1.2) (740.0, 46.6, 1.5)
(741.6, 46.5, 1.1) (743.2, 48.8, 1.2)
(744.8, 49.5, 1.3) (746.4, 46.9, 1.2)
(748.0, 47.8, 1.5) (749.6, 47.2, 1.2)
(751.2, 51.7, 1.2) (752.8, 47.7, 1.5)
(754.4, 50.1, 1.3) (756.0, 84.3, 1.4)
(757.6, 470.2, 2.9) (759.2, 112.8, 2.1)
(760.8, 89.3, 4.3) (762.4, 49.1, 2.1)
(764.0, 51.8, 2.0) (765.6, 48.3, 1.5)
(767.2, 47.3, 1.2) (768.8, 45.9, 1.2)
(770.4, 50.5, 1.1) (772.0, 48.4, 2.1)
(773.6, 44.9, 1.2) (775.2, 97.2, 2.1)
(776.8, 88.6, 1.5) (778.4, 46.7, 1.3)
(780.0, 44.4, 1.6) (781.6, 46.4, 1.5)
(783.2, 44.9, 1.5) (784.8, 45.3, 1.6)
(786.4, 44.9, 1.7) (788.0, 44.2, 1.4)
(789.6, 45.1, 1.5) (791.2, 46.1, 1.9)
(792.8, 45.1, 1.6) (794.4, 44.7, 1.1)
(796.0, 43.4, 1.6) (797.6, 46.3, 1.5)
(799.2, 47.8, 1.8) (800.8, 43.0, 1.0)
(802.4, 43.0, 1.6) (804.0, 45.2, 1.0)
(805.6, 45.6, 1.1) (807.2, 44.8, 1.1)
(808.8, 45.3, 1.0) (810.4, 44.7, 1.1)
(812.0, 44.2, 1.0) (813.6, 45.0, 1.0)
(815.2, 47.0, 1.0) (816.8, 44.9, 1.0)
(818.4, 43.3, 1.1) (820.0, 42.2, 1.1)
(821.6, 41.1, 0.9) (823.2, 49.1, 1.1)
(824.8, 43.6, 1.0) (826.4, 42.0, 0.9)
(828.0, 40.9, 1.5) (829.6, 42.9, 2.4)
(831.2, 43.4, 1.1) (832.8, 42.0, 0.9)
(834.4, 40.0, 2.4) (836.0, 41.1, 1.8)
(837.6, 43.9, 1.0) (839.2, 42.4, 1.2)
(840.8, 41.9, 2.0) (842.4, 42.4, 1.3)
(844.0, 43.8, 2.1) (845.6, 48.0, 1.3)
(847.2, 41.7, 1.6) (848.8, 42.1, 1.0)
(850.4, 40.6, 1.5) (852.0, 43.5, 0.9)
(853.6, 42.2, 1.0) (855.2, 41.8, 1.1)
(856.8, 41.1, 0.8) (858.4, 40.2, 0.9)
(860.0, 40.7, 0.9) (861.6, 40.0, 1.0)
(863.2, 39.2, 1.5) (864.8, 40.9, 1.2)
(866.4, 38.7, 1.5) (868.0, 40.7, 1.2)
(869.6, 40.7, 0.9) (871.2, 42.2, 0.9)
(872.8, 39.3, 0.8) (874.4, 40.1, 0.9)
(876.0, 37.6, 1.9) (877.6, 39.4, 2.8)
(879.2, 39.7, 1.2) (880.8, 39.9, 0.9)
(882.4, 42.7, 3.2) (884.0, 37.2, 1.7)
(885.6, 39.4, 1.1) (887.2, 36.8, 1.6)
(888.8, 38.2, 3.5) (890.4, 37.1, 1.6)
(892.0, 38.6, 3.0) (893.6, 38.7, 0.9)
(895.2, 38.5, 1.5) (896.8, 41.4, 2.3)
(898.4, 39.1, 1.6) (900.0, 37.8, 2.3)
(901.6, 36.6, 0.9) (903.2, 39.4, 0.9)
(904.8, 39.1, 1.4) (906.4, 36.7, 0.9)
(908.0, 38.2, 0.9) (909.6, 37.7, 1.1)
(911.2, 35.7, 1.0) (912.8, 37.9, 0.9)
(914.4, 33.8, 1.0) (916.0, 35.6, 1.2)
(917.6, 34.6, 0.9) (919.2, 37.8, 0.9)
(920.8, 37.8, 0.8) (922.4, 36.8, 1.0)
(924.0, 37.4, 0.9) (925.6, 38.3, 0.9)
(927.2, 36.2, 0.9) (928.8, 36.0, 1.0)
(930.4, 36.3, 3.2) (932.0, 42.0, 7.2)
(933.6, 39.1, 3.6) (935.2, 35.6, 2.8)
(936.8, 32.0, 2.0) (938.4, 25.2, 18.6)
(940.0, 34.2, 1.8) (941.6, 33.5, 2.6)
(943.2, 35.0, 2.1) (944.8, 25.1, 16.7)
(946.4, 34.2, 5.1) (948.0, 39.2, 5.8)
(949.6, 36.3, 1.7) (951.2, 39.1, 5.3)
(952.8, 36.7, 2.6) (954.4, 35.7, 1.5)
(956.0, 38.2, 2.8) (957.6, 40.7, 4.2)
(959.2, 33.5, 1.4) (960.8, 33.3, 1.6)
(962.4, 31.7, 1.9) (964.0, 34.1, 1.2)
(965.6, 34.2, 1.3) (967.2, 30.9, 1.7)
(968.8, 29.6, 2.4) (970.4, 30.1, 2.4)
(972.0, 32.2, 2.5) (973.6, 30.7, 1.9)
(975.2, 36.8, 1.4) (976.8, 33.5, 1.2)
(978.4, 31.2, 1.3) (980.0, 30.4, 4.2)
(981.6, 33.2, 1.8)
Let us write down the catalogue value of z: 0.154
